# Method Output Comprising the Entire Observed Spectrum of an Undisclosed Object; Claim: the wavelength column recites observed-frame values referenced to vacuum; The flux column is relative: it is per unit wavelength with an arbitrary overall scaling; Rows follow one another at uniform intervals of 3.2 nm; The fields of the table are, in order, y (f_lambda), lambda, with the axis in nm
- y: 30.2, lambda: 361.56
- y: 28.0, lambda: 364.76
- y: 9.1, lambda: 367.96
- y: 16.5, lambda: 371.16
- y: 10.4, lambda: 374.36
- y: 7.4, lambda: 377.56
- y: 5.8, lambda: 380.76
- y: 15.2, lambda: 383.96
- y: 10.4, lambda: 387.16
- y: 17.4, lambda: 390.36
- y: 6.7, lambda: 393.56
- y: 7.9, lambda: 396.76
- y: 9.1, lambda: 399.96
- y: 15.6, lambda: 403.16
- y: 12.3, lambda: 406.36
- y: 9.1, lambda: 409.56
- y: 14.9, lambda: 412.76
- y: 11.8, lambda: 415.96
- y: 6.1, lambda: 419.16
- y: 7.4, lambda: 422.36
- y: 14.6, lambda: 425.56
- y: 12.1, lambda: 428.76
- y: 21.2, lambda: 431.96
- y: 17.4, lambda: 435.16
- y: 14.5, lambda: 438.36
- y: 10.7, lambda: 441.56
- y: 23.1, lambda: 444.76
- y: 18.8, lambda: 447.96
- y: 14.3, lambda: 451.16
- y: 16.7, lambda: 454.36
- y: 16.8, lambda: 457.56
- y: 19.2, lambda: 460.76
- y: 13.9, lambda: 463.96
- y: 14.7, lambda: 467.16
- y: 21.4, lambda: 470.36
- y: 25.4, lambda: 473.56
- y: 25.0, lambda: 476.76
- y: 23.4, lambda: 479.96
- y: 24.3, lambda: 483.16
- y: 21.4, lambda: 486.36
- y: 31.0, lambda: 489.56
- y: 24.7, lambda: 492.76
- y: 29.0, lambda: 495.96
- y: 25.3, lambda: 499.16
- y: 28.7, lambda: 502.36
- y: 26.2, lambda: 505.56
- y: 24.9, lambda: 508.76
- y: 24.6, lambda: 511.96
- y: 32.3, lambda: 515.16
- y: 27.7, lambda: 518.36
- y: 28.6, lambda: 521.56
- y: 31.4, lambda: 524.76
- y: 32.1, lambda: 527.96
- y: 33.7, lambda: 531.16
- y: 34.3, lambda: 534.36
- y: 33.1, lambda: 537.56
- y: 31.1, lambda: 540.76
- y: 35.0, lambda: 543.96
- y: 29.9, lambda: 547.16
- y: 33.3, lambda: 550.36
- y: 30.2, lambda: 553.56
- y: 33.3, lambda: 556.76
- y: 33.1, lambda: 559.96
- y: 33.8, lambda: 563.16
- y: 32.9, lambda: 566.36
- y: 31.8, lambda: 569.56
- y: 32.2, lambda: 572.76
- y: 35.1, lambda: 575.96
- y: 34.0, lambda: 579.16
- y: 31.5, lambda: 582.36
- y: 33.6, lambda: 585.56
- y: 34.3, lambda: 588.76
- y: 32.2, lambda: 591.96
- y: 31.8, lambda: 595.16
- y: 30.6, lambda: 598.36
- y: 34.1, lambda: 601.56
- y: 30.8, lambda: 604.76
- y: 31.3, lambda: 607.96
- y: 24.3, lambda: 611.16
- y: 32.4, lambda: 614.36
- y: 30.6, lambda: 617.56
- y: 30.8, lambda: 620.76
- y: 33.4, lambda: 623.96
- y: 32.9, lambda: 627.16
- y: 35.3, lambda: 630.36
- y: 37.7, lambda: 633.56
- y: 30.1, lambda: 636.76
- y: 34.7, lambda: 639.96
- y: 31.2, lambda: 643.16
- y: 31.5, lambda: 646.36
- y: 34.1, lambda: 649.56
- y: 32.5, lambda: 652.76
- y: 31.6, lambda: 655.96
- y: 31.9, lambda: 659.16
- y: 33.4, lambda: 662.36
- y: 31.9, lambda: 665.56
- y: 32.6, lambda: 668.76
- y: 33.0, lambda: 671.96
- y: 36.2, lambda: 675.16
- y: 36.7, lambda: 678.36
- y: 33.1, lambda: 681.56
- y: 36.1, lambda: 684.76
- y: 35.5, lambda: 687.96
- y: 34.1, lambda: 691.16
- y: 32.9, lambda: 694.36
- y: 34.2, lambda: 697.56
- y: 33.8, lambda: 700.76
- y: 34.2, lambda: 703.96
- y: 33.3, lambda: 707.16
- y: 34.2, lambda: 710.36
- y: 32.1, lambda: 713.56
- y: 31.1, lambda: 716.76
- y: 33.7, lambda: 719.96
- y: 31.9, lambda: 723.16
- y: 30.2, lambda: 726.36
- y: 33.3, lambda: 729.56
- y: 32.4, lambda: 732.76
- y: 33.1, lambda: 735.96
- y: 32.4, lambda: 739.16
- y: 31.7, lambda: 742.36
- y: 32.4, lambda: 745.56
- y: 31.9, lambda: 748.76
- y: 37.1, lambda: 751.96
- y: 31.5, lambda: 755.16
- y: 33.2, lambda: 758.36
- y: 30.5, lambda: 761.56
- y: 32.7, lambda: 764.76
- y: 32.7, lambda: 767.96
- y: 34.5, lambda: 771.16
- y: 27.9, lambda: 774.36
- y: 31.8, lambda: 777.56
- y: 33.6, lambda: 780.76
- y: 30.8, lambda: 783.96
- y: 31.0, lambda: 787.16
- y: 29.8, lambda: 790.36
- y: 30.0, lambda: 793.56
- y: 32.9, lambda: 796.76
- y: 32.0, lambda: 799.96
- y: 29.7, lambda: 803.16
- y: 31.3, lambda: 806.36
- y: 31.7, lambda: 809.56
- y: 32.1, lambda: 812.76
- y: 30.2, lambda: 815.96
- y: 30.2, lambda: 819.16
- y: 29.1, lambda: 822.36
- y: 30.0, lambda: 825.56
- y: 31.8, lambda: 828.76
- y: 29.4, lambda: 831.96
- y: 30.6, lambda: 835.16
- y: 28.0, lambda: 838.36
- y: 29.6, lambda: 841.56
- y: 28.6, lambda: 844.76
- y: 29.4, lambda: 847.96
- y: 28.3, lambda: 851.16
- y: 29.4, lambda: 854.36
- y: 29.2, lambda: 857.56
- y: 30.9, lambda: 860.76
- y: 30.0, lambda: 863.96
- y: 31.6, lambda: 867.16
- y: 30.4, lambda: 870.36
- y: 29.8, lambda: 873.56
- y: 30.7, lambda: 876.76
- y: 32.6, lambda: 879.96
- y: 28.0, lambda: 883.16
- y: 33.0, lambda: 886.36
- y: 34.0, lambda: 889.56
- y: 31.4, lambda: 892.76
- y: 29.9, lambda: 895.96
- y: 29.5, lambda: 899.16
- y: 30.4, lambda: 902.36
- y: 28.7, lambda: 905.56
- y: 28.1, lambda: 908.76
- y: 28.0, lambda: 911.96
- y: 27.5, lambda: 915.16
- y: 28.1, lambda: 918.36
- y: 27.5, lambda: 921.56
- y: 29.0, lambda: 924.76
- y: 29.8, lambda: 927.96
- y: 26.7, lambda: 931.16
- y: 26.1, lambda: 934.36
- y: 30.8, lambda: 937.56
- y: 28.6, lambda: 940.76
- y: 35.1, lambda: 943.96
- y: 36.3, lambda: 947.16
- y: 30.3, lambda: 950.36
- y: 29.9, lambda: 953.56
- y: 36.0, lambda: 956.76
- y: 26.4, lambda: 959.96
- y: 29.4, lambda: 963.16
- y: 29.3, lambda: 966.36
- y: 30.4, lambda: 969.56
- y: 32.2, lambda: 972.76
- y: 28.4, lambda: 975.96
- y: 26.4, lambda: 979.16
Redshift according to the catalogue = 0.18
